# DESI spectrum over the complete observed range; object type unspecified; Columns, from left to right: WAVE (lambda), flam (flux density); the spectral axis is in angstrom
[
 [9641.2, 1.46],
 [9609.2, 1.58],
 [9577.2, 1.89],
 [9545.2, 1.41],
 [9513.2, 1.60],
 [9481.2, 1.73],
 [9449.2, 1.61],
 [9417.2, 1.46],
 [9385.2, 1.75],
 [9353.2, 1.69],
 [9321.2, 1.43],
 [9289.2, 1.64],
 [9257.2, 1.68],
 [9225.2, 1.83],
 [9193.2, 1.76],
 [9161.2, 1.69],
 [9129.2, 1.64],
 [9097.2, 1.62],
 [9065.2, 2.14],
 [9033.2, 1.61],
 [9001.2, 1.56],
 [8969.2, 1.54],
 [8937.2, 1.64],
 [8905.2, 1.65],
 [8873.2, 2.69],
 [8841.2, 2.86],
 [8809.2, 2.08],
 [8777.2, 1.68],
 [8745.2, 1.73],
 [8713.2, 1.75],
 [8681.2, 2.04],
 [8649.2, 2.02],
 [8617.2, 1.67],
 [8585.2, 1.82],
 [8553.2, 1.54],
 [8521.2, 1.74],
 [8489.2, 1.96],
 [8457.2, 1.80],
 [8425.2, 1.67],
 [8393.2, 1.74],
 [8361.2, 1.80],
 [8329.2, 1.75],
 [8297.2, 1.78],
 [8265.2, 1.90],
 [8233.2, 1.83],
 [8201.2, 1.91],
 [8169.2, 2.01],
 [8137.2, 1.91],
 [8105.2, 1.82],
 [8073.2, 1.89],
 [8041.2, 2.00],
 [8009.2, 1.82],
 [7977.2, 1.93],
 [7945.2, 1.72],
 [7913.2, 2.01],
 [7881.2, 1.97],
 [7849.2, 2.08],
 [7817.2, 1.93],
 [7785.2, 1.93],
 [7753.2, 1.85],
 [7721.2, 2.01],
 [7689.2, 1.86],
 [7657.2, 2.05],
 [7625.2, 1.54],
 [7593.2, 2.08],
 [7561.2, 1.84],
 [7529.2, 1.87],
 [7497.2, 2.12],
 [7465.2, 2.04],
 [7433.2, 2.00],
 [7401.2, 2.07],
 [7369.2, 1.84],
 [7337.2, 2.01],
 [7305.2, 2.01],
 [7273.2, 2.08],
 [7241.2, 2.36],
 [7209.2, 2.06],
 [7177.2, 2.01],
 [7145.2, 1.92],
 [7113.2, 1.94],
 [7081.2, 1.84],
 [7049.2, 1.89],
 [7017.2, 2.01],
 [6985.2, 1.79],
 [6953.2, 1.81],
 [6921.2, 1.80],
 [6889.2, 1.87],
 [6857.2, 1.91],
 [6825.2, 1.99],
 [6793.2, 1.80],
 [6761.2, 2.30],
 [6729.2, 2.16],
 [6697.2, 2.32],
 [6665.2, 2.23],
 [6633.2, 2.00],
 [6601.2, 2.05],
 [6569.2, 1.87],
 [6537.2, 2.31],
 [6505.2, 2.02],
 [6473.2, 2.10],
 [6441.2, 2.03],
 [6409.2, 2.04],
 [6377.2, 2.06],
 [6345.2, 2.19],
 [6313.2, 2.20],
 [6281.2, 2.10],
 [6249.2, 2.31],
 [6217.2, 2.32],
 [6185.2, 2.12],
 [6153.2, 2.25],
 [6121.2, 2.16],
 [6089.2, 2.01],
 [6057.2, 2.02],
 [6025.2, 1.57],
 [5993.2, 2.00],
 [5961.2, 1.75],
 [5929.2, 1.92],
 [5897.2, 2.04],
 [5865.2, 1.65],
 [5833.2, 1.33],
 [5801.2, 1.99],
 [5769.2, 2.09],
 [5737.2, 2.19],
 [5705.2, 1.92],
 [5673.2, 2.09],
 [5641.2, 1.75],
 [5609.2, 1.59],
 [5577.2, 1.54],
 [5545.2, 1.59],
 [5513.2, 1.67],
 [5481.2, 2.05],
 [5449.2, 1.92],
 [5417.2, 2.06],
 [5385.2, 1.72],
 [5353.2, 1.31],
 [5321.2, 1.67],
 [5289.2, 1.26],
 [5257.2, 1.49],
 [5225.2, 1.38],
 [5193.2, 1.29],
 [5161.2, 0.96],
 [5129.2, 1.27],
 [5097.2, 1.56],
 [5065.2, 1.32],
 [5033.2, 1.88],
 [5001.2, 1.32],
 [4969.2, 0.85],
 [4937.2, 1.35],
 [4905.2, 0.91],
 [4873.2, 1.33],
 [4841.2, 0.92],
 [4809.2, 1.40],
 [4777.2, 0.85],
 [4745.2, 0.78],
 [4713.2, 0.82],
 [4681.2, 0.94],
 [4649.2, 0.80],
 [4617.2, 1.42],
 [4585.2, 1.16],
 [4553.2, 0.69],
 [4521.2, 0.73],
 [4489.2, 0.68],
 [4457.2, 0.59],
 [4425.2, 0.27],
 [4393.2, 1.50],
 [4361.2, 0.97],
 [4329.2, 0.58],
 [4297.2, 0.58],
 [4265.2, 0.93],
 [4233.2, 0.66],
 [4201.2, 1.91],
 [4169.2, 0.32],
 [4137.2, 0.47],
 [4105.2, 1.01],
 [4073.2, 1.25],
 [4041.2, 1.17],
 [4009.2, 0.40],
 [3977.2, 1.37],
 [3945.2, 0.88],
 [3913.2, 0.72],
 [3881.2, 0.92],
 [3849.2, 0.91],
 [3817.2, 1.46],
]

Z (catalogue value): 0.347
